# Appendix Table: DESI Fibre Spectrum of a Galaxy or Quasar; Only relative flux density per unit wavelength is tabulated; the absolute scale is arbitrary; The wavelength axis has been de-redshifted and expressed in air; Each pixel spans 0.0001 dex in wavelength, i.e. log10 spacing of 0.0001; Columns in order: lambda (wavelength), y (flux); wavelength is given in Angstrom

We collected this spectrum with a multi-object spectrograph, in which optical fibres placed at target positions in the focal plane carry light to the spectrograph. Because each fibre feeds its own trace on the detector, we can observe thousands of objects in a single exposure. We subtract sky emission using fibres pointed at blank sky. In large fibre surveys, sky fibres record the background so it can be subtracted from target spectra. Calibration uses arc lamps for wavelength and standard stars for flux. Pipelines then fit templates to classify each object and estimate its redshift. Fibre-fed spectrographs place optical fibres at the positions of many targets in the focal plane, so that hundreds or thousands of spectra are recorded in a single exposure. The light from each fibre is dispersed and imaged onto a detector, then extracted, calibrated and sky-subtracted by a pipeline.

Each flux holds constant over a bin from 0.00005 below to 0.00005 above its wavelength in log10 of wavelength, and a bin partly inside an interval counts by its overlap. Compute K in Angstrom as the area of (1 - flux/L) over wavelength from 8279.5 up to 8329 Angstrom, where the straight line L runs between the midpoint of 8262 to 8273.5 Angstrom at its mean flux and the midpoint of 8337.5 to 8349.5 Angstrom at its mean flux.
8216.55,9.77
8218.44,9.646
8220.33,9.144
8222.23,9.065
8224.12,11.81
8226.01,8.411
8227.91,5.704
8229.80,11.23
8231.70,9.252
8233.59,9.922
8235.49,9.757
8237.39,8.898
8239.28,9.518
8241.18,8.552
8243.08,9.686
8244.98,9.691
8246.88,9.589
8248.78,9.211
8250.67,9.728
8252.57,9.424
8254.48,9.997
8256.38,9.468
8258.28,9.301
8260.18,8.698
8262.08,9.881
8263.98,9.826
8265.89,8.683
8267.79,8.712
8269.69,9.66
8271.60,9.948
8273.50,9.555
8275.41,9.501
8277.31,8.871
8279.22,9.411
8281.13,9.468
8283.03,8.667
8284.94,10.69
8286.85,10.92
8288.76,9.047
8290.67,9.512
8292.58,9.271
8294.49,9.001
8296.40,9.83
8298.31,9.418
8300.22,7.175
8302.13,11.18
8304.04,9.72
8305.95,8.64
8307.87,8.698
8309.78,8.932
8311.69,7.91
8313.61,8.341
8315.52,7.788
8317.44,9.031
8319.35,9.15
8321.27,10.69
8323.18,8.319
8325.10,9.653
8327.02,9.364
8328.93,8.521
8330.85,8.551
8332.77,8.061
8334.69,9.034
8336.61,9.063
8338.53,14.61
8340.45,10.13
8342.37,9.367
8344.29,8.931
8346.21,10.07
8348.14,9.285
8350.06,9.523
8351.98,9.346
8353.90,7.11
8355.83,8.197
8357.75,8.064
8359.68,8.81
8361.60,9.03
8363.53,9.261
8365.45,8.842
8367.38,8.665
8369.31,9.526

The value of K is 3.34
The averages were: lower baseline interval 9.43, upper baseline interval 10.4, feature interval 9.21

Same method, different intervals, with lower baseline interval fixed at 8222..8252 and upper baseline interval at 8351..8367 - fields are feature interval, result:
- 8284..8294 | -0.9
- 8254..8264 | -0.3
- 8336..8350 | -2.4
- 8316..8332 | -0.5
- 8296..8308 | -0.4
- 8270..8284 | -0.4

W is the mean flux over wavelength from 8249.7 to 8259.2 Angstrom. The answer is 9.59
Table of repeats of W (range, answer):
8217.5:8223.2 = 9.29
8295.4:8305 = 9.47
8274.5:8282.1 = 9.32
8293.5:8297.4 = 9.41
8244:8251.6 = 9.56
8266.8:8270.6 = 9.19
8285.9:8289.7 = 9.98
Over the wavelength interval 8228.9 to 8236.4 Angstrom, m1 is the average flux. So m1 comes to 10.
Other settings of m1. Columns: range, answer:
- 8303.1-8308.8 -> 9.01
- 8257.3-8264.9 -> 9.43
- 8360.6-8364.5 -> 9.16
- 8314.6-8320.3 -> 8.66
